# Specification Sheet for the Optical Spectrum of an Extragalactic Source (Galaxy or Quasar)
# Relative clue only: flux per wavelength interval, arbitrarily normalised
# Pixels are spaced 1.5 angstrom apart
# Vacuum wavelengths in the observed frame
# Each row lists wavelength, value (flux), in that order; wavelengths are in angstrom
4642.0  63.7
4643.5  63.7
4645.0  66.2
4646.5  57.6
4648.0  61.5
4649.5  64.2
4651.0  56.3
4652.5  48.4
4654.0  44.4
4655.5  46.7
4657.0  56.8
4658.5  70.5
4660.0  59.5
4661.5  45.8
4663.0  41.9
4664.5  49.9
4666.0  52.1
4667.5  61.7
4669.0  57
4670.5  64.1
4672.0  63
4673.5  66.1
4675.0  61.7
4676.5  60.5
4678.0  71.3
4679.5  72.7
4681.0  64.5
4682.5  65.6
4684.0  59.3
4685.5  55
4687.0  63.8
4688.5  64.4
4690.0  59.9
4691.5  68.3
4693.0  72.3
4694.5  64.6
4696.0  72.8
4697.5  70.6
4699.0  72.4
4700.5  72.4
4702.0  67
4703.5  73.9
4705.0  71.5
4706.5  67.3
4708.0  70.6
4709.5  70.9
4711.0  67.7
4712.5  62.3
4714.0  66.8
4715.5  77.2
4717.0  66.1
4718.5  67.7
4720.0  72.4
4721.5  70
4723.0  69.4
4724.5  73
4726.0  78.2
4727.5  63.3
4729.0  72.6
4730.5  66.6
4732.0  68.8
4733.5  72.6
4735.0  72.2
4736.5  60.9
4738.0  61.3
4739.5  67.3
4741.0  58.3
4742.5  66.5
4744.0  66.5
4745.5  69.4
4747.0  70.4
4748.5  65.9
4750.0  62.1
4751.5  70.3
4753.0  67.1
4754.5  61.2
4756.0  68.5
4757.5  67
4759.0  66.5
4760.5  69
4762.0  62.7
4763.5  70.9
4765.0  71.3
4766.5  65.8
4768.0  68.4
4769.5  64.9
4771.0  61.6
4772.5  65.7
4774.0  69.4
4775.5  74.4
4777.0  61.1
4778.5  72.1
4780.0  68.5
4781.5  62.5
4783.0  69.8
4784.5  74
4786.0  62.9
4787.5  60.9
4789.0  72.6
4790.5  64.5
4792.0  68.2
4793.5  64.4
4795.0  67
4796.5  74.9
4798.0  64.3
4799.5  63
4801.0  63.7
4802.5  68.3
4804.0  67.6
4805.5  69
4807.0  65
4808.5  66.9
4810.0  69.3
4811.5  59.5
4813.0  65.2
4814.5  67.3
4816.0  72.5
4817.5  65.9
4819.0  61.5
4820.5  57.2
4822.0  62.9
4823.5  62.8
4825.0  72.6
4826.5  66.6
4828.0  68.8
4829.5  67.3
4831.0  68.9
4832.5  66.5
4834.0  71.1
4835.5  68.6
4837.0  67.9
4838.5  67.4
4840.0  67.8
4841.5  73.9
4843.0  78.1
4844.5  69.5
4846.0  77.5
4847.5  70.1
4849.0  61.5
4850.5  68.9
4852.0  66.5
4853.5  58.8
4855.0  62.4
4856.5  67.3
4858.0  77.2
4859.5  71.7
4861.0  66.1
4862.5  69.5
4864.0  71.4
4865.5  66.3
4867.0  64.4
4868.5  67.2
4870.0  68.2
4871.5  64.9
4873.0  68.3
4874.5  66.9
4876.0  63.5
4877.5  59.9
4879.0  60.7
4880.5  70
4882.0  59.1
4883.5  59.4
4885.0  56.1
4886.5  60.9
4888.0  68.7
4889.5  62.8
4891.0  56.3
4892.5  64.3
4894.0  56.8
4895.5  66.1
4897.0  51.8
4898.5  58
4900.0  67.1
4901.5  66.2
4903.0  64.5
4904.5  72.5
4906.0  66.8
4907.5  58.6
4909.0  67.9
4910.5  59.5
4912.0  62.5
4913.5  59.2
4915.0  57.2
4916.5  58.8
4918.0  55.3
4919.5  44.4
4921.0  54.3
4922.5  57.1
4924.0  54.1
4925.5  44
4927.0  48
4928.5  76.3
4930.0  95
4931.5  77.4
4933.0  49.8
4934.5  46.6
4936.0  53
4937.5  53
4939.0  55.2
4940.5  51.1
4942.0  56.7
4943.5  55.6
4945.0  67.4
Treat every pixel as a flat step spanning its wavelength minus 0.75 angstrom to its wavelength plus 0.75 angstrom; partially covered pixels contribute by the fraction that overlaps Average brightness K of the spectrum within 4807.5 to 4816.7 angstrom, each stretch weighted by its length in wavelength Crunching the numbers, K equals 66.7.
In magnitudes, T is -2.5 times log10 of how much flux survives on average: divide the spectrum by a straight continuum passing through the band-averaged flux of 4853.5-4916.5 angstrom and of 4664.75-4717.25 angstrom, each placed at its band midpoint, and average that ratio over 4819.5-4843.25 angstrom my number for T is -0.052 mag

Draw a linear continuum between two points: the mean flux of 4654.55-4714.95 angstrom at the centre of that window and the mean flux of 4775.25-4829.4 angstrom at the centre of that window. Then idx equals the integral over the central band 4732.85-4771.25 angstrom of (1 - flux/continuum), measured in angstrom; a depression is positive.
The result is -0.7 angstrom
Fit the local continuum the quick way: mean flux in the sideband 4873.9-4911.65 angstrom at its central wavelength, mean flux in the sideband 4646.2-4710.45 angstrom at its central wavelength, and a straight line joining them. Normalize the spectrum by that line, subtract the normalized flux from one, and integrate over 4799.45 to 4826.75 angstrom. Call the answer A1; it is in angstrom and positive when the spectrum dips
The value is -1.4 angstrom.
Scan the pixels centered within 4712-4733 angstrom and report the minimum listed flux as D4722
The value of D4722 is 62.3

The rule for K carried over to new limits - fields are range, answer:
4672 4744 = 67.6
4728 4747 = 67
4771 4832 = 66.7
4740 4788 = 66.8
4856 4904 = 64.5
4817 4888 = 66.6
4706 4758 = 68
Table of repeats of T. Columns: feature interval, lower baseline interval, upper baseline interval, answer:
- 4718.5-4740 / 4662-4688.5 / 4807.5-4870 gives -0.10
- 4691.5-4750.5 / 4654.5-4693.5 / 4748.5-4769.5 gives -0.08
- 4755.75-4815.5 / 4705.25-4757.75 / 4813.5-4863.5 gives 0.02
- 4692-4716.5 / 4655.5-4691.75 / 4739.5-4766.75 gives -0.12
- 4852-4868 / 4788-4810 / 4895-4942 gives -0.07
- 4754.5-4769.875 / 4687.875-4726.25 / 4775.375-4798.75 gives 0.01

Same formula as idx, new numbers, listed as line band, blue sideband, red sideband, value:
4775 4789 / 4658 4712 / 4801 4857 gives -0.3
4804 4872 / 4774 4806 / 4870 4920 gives -2.9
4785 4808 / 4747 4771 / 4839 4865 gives 0.4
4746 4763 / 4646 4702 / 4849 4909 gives -1.1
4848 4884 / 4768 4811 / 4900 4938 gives -1.6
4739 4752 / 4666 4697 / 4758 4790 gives 0.0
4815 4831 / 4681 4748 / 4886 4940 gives -0.6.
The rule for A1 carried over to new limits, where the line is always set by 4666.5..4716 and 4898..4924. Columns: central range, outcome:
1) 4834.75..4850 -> -1.93 angstrom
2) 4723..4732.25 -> -0.69 angstrom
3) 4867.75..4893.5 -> -0.85 angstrom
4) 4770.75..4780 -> -0.52 angstrom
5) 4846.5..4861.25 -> -1.25 angstrom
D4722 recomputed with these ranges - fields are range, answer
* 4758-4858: 57.2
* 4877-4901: 51.8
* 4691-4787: 58.3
